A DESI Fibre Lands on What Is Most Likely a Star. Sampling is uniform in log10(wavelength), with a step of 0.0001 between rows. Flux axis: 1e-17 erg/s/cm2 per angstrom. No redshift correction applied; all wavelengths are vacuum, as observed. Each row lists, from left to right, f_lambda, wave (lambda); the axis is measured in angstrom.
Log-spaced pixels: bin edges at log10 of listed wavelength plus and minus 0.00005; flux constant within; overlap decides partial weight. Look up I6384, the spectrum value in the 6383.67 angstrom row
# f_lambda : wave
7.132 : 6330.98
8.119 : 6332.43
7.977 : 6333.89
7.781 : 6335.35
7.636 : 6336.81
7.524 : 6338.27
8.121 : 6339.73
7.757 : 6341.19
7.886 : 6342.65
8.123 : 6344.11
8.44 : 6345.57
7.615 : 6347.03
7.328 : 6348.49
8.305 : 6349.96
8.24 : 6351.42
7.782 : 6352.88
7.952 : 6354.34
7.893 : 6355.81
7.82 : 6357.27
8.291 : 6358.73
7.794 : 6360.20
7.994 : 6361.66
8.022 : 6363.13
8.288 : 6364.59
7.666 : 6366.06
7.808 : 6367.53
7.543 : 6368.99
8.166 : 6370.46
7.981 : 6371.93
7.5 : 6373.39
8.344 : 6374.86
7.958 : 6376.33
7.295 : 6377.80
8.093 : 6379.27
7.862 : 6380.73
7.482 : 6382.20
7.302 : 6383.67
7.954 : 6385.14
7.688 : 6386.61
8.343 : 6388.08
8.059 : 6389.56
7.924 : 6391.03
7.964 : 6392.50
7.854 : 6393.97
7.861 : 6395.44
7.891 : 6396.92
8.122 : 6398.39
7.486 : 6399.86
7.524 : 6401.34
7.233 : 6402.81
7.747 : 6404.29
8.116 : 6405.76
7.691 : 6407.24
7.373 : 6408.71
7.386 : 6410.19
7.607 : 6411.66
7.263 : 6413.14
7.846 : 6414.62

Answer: 7.302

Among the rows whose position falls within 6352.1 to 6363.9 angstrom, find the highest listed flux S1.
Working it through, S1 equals 8.291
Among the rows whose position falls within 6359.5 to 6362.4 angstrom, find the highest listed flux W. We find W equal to 7.994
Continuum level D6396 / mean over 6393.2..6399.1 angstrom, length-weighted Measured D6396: 7.93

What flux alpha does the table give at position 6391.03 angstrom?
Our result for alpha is 7.924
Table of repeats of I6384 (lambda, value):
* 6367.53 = 7.808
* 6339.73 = 8.121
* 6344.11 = 8.123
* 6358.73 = 8.291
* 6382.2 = 7.482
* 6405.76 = 8.116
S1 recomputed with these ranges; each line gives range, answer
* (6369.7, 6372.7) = 8.166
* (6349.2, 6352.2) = 8.305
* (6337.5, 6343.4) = 8.121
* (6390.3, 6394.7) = 7.964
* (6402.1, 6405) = 7.747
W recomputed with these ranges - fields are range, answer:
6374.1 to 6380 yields 8.344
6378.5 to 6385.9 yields 8.093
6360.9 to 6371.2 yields 8.288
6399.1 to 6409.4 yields 8.116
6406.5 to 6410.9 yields 7.691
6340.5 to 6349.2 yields 8.44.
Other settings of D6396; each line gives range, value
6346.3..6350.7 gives 7.74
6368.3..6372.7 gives 7.9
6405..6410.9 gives 7.64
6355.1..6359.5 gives 8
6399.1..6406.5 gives 7.62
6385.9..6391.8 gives 8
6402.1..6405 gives 7.48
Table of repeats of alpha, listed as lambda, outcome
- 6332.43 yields 8.119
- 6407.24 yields 7.691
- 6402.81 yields 7.233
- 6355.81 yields 7.893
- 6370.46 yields 8.166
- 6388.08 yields 8.343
